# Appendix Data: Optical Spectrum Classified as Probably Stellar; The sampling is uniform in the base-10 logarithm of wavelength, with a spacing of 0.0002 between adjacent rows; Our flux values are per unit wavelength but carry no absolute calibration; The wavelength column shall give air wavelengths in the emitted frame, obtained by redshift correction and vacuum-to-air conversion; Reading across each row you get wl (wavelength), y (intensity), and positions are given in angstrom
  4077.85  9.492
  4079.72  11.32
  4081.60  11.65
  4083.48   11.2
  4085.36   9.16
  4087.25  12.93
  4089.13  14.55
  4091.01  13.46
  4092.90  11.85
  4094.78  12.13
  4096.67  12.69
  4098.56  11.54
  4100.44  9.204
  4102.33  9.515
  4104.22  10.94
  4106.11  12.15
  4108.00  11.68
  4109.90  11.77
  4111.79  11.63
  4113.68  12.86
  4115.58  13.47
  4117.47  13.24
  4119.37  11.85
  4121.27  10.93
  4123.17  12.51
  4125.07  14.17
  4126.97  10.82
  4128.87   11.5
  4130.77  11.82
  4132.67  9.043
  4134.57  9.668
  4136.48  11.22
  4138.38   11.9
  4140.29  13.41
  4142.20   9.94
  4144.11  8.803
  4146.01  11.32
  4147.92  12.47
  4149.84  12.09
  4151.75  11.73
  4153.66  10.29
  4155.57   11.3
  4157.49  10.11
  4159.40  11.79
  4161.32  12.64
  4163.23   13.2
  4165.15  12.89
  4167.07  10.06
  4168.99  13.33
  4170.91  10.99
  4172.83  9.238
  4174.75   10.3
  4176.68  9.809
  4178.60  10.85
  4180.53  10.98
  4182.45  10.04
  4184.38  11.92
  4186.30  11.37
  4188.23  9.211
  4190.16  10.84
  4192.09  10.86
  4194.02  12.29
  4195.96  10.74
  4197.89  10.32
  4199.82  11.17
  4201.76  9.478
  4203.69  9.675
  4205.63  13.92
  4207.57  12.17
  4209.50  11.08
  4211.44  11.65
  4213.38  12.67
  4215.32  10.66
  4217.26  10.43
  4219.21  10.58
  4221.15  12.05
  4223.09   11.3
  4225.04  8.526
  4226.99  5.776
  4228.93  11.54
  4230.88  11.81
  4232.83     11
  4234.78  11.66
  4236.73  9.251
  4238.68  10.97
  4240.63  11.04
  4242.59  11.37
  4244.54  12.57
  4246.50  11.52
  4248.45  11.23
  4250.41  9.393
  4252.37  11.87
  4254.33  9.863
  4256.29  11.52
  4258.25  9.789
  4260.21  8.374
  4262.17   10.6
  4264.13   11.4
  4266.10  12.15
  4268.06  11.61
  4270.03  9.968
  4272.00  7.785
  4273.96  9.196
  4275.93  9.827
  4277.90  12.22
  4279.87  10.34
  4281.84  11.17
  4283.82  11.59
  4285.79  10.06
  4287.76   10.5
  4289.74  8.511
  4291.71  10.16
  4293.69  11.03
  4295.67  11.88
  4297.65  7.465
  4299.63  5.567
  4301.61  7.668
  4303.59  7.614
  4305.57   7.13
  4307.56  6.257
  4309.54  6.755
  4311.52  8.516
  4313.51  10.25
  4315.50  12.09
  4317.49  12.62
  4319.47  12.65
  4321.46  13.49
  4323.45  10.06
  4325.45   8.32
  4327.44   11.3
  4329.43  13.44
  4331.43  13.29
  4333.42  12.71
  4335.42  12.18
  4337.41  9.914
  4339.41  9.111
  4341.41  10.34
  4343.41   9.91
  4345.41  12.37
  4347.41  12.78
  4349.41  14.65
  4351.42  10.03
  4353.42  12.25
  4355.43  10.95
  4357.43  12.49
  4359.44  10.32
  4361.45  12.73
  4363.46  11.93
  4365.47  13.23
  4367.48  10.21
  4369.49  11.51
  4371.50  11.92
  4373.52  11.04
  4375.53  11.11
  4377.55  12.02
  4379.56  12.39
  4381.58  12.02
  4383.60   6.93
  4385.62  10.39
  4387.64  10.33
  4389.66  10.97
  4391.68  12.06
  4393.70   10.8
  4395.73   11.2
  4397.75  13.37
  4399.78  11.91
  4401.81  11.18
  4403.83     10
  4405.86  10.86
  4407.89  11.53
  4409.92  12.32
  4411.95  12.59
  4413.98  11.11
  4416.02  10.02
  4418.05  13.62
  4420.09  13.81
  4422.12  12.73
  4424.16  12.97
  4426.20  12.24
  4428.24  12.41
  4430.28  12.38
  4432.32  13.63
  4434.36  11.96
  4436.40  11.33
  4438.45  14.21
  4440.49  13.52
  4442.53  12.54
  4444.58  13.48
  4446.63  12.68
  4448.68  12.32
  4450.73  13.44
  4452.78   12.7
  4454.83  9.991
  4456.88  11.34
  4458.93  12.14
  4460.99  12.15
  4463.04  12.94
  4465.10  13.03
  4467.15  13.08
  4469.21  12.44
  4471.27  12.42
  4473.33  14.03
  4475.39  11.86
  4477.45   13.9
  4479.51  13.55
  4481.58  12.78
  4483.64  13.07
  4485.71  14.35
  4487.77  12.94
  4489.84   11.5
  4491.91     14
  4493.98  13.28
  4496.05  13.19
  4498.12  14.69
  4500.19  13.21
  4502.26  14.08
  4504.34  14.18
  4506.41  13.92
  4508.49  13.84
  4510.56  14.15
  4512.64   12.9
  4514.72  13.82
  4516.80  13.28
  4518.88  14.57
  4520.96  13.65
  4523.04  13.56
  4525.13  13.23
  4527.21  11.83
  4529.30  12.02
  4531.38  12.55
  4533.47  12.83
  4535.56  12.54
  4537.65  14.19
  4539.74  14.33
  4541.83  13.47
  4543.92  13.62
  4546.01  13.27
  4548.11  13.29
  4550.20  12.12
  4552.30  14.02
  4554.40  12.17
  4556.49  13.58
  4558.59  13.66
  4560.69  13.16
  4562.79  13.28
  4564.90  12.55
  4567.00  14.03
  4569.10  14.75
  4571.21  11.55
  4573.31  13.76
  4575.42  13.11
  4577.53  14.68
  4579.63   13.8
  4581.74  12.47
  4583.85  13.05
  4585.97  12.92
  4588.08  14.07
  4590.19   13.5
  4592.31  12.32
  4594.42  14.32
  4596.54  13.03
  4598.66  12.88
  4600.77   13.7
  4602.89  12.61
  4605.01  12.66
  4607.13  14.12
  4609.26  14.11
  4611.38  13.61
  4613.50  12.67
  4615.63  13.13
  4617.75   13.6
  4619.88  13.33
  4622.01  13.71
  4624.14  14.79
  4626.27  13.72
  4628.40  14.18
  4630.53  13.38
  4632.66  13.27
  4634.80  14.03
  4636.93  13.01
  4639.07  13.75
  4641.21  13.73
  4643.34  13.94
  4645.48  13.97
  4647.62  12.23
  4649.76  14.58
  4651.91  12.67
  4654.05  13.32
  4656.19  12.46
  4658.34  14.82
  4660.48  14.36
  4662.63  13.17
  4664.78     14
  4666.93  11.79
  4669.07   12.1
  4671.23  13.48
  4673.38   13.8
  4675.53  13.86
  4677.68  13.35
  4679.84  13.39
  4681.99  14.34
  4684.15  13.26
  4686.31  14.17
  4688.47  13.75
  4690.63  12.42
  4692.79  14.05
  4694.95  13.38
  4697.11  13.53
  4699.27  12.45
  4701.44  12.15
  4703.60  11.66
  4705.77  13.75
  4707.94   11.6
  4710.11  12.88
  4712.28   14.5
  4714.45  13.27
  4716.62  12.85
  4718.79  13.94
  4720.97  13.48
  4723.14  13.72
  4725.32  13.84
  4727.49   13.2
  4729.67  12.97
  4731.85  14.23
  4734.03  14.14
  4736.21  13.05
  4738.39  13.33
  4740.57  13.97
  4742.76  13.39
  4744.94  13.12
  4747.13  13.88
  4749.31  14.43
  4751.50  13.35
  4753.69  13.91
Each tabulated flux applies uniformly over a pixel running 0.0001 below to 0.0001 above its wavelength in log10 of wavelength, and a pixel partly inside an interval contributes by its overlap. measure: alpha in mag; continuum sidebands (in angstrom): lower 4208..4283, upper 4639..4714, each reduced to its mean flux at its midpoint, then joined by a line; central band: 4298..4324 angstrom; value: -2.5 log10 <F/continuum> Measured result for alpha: 0.20 mag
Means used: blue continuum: 10.7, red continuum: 13.3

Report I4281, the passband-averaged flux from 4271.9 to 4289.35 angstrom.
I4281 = 10.4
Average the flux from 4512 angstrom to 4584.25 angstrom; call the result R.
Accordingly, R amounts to 13.3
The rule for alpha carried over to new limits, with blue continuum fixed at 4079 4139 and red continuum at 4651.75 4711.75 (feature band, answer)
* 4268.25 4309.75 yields 0.30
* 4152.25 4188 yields 0.07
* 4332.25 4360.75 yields 0.08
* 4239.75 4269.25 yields 0.11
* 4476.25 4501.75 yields -0.06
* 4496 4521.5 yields -0.09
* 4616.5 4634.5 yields -0.05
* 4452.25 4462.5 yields 0.09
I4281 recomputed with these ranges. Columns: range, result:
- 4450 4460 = 11.9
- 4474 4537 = 13.3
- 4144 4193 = 11.1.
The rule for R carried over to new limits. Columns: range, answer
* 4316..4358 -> 11.7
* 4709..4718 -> 13.4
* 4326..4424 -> 11.6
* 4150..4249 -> 11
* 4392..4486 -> 12.4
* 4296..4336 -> 9.98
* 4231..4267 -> 10.9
